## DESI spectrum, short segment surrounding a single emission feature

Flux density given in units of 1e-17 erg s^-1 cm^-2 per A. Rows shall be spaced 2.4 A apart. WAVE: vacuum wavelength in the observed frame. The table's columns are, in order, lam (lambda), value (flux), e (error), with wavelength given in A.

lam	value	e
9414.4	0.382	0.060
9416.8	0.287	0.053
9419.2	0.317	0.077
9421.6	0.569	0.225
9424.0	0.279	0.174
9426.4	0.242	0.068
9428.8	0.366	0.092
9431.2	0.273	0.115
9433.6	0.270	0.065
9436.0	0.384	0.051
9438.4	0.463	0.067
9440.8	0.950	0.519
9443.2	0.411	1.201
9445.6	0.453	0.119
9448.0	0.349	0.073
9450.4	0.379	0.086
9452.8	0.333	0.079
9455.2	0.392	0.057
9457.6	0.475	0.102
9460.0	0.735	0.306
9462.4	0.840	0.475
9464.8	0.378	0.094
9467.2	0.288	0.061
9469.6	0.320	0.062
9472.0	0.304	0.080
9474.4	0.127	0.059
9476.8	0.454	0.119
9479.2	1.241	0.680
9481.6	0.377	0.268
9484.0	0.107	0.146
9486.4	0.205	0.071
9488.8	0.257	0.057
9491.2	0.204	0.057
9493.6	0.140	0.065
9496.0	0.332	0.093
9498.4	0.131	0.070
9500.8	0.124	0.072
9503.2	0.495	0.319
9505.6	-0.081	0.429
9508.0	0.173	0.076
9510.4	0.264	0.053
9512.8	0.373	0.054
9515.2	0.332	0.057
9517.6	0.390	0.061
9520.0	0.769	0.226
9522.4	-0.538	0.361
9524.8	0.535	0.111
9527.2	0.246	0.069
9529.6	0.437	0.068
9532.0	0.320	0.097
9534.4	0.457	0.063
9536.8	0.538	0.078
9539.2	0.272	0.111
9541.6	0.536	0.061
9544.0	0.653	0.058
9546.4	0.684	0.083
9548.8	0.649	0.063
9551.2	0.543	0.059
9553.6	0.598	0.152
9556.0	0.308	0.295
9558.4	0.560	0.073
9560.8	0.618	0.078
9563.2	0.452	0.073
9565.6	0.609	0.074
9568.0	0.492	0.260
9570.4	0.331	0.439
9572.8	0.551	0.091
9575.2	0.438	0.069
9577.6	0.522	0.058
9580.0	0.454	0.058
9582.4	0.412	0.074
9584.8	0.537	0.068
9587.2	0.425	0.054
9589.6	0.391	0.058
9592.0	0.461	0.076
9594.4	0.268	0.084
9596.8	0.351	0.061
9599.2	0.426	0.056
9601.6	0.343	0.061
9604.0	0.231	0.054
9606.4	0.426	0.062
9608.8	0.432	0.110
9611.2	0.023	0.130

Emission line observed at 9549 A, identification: Mg II 2798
